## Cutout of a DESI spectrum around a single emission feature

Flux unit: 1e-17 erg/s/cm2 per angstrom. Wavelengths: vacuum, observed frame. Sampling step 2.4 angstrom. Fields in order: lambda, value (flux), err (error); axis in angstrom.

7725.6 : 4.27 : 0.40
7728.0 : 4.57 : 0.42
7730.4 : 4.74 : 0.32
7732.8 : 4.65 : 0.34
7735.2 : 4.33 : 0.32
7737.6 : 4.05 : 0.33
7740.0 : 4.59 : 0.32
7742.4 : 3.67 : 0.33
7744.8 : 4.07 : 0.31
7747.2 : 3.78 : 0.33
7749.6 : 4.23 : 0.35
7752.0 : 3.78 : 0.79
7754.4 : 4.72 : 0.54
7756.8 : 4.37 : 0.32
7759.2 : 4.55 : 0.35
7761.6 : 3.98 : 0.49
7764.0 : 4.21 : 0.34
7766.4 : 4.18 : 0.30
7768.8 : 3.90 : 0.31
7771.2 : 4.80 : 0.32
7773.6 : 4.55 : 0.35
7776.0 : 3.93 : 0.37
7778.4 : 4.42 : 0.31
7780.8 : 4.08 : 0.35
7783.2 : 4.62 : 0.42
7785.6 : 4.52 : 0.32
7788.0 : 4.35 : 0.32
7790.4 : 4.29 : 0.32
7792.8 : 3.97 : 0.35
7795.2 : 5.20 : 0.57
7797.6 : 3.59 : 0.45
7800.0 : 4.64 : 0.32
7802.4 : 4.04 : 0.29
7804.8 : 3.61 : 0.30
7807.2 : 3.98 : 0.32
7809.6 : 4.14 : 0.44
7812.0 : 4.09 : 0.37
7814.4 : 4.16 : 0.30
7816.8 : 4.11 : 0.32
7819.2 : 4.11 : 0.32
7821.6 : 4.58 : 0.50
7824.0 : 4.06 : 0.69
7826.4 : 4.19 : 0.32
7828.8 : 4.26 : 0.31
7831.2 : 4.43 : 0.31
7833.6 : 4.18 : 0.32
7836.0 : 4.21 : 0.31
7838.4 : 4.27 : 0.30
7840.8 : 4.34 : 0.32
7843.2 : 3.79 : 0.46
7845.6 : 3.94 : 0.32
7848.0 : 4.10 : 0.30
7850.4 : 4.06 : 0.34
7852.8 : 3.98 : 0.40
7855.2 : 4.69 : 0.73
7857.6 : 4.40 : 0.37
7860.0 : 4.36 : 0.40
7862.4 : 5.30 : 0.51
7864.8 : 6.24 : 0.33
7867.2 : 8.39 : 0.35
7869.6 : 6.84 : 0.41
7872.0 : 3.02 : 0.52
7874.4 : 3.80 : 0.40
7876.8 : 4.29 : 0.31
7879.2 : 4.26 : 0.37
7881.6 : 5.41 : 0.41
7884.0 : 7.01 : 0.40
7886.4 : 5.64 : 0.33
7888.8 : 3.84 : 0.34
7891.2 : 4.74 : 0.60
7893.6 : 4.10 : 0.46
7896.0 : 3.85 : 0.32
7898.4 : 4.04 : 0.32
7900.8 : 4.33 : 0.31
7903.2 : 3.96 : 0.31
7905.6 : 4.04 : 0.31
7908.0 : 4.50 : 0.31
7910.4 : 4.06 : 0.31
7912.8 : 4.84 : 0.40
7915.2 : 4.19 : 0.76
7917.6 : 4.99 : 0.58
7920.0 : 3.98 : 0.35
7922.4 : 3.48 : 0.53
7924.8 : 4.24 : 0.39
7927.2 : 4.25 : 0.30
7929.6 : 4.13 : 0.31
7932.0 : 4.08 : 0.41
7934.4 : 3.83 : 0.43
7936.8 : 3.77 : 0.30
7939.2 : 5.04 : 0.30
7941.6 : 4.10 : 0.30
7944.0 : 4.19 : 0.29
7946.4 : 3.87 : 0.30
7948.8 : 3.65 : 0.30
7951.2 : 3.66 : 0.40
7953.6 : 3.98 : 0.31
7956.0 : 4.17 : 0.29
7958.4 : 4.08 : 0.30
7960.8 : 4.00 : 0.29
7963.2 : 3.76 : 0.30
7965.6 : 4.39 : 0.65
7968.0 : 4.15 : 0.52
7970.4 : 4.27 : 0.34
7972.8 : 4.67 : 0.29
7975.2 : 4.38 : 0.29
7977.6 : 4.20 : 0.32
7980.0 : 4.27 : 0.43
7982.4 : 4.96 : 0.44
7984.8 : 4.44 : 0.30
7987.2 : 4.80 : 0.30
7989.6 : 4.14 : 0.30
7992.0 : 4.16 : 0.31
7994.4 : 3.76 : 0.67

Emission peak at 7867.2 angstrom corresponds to [S II] 6716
